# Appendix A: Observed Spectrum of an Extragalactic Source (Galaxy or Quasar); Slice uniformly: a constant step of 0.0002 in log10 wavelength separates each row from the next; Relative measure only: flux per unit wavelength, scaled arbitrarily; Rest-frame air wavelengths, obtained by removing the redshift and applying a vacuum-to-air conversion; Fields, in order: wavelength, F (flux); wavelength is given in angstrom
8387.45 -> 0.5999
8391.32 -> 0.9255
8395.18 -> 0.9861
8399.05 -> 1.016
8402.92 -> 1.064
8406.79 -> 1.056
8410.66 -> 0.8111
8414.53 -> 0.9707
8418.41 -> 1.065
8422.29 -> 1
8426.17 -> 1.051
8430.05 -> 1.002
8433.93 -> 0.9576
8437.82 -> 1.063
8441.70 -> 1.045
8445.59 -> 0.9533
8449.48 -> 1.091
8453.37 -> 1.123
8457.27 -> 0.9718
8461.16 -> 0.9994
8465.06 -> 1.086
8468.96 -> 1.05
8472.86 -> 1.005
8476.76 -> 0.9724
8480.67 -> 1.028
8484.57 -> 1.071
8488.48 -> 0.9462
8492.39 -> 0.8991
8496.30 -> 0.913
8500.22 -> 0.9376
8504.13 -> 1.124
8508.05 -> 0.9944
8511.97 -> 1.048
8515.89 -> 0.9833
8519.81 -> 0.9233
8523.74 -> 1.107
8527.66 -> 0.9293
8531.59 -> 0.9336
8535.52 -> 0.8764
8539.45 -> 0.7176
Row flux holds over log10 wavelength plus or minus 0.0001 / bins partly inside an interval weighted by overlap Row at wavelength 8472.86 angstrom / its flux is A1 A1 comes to 1.005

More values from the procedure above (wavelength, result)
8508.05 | 0.9944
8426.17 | 1.051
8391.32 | 0.9255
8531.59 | 0.9336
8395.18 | 0.9861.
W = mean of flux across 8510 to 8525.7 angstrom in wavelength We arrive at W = 1.02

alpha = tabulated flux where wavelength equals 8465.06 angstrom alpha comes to 1.086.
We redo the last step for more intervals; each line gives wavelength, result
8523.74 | 1.107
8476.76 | 0.9724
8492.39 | 0.8991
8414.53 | 0.9707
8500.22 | 0.9376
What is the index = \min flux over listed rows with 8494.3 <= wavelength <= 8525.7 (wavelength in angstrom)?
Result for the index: 0.913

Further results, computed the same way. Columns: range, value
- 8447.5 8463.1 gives 0.9718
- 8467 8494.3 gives 0.8991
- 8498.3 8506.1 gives 0.9376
